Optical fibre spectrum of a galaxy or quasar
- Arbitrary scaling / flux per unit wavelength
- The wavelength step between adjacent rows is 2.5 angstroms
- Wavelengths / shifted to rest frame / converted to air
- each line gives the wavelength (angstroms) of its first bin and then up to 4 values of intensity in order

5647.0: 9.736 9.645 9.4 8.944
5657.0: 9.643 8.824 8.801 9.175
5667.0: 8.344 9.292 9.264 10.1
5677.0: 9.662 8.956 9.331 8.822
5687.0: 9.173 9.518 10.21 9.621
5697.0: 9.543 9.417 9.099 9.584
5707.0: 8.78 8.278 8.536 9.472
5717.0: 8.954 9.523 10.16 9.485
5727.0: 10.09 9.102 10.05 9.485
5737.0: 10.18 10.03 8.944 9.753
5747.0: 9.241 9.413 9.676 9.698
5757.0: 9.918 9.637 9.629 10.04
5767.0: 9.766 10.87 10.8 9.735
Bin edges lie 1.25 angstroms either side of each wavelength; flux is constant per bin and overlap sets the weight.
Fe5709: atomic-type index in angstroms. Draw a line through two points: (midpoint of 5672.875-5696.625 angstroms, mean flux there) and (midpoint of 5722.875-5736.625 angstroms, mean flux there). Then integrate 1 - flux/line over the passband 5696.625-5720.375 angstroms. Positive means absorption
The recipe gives 1.2 angstroms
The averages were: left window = 9.49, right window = 9.69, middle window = 9.1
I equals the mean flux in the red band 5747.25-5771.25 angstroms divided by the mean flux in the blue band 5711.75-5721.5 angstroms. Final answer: 1.1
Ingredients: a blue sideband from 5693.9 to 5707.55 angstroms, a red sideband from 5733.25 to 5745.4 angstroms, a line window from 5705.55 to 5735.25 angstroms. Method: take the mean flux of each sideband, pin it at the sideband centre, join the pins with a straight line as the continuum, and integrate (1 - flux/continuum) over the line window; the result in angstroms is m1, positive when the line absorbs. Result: 0.6 angstroms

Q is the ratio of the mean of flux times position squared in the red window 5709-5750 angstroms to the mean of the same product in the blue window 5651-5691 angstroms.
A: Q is 1.05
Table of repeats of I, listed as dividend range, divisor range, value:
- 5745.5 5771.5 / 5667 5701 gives 1.04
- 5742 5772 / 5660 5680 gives 1.07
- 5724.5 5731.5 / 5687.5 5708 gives 1.02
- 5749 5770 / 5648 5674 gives 1.07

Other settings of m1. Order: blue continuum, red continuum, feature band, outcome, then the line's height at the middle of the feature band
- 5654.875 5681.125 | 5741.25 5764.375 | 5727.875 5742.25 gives -0.29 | 9.5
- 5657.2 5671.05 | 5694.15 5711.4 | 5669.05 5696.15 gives -1.24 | 9.04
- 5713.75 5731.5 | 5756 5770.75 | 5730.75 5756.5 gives 0.32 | 9.78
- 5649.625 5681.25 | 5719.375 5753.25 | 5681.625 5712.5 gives 0.57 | 9.41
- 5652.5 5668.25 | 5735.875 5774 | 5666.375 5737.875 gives -0.23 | 9.36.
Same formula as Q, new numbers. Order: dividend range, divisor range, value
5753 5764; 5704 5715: 1.12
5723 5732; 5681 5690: 1.07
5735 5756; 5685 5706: 1.03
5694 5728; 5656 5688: 1.03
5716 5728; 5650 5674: 1.08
